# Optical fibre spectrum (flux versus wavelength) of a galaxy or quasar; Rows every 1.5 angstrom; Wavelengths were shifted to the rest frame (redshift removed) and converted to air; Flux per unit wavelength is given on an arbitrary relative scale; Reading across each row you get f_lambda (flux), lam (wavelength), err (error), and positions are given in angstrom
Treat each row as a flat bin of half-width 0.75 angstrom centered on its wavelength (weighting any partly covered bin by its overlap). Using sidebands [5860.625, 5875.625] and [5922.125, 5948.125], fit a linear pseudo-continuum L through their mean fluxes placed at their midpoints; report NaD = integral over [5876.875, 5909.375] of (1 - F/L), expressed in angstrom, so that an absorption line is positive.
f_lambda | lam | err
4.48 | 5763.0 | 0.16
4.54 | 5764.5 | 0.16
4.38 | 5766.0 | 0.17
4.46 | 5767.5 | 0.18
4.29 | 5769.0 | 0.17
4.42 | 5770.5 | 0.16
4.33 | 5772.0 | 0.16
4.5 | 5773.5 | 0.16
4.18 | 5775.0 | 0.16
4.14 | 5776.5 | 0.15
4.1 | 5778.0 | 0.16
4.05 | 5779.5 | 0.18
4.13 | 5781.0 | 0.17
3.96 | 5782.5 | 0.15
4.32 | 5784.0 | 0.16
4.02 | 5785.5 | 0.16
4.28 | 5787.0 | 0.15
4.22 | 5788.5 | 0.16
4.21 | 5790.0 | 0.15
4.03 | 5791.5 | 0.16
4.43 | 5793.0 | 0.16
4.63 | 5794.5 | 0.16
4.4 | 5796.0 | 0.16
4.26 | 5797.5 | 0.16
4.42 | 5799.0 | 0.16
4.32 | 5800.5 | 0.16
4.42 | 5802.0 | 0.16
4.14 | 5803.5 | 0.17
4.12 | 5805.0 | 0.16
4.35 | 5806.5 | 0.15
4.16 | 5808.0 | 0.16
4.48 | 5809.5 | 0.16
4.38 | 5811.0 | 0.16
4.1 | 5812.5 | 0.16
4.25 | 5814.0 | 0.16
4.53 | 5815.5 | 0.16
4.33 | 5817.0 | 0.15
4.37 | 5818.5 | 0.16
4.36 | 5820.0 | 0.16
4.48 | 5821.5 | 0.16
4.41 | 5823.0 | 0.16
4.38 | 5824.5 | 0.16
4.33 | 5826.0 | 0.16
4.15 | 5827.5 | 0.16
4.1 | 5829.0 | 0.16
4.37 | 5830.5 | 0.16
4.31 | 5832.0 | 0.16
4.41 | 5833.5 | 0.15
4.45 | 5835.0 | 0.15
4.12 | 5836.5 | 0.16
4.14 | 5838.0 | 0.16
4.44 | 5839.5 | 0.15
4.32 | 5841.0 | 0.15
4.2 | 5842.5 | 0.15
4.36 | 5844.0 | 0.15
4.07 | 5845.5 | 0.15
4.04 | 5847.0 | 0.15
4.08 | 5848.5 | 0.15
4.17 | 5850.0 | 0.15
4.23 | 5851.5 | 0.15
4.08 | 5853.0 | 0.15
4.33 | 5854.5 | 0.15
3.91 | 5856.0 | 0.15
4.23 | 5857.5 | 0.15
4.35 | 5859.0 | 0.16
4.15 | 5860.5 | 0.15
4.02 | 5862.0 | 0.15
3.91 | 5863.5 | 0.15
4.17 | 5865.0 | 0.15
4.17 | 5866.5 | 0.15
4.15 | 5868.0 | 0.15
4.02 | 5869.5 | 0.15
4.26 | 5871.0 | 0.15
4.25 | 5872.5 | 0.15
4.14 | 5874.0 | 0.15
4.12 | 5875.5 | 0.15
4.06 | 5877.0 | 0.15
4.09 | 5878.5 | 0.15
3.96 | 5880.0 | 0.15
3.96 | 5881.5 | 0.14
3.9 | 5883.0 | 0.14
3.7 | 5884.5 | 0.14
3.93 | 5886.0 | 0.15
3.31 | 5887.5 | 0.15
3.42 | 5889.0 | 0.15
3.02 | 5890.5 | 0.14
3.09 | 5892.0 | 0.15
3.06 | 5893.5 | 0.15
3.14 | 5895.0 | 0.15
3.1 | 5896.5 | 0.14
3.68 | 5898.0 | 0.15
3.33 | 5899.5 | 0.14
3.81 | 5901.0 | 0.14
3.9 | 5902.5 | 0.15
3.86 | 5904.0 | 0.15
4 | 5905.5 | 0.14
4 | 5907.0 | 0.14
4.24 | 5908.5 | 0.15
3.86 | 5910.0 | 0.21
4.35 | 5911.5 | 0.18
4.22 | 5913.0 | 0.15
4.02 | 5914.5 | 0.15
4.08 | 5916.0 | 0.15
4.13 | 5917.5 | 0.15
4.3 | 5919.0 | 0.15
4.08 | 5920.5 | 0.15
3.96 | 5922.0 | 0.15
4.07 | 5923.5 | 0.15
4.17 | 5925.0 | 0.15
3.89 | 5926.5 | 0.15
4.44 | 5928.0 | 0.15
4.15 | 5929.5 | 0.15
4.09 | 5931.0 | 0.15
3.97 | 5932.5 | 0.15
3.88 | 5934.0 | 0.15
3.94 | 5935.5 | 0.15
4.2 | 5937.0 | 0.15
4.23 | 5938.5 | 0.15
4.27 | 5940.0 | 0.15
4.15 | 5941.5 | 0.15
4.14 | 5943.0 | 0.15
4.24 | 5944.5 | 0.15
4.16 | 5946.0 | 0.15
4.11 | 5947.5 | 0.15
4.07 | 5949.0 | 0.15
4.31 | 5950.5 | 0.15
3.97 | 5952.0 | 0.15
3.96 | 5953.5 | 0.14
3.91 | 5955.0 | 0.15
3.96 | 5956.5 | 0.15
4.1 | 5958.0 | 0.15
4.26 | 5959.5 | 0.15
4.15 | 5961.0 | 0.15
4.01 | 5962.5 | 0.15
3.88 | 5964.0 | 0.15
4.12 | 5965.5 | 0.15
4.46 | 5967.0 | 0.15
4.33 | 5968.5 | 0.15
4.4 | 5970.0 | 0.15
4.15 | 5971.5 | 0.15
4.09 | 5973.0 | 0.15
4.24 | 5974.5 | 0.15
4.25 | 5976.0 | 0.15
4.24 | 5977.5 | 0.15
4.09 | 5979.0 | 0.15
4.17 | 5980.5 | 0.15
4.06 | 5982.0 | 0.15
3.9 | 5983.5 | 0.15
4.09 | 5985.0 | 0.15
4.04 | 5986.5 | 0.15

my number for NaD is 3.7 angstrom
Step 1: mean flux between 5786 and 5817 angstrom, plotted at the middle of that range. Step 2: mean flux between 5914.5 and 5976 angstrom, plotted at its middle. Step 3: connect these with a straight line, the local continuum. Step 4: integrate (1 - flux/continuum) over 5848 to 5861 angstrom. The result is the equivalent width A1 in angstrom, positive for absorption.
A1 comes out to 0.20 angstrom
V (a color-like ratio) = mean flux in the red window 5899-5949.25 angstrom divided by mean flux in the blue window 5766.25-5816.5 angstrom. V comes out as 1.0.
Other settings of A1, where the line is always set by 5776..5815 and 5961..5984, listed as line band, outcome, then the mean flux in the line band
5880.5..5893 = 1.97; 3.54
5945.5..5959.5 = 0.34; 4.07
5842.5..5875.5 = 0.53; 4.15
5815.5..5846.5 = -0.58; 4.31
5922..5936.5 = 0.41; 4.06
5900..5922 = 0.74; 4.05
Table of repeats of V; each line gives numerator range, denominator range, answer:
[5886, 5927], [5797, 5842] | 0.88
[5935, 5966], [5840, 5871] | 0.99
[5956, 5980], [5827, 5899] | 1.05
